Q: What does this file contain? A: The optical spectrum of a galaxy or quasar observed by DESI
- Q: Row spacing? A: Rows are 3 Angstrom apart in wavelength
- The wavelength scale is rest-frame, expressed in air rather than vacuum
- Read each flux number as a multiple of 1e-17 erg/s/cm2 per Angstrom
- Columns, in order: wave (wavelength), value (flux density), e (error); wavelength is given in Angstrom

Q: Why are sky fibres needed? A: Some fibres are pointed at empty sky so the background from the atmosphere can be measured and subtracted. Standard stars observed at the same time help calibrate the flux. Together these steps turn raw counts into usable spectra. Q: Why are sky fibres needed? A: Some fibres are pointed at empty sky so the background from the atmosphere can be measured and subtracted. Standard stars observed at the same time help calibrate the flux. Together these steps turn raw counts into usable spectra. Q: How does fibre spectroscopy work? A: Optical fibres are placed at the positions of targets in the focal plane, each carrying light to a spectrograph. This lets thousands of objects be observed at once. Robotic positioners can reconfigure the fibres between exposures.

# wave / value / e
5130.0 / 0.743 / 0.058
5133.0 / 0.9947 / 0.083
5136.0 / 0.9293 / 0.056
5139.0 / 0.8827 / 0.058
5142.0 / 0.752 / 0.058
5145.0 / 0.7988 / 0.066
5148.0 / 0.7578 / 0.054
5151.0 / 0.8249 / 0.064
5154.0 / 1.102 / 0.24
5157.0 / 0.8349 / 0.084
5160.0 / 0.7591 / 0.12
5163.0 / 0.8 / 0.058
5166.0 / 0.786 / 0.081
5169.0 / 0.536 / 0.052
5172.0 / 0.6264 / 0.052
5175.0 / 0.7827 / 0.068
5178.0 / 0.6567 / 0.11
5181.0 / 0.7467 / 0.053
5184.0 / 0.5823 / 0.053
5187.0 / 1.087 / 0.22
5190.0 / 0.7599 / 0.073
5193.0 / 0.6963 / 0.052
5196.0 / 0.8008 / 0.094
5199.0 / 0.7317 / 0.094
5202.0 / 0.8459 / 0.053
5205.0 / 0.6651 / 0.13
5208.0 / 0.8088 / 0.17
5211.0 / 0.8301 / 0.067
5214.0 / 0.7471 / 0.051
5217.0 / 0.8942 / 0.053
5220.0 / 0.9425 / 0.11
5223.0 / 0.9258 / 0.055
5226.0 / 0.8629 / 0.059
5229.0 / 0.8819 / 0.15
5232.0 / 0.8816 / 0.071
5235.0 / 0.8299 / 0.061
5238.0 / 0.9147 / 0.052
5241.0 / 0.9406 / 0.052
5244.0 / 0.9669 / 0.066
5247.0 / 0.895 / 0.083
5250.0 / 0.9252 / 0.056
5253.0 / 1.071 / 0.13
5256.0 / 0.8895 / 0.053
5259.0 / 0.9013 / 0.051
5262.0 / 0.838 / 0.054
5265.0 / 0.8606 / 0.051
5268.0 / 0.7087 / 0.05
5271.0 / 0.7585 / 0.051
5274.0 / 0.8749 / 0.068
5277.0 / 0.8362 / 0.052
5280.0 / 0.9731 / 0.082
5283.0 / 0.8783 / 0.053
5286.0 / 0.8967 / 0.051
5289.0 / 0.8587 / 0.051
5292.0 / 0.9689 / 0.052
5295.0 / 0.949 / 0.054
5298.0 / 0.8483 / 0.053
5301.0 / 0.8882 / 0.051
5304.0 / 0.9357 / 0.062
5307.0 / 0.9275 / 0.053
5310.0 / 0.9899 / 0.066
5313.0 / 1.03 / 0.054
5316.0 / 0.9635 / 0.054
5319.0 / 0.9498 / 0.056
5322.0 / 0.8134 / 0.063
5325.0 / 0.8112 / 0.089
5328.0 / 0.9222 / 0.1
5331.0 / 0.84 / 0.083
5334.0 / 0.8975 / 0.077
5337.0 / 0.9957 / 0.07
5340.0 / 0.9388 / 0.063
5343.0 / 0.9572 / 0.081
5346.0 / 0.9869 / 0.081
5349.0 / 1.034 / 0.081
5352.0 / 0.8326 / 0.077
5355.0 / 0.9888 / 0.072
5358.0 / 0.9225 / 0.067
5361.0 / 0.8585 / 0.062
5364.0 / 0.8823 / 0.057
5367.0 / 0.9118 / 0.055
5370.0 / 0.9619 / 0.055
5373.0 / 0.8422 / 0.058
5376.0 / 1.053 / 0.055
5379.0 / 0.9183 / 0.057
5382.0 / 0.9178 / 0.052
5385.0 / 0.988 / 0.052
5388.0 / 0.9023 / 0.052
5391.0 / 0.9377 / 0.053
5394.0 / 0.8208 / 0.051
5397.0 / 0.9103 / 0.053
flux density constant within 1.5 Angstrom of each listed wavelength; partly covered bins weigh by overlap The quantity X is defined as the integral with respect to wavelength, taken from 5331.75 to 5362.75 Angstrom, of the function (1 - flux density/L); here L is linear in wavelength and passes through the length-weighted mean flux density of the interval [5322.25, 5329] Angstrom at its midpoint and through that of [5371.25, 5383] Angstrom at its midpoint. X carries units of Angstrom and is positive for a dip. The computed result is -1.8 Angstrom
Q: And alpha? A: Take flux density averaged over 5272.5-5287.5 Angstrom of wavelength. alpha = 0.892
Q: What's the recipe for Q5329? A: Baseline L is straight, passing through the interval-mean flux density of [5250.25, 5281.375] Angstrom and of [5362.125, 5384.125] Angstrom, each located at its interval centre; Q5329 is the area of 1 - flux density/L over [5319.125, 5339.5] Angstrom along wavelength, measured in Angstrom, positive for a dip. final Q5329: 0.4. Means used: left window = 0.873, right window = 0.927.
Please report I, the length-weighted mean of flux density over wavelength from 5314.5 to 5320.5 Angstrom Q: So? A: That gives 0.957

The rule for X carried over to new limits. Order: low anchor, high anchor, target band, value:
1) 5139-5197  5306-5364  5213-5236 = -1.3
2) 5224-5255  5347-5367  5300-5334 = 0.2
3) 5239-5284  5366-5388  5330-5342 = 0.0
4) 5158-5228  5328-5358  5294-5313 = -0.7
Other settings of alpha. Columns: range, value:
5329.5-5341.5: 0.918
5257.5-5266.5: 0.867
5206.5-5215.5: 0.795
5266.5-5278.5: 0.795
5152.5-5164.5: 0.874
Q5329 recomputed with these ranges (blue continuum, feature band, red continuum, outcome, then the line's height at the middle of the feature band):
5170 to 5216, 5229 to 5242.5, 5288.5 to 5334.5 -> -1.28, 0.813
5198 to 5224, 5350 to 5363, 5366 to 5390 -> 0.25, 0.922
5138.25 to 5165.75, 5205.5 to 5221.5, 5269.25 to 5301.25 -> 0.41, 0.855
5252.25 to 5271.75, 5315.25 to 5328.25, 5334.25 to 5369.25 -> 0.35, 0.91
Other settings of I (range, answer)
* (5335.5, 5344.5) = 0.964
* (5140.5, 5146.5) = 0.775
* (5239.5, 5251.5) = 0.932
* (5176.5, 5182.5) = 0.702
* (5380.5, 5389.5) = 0.936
